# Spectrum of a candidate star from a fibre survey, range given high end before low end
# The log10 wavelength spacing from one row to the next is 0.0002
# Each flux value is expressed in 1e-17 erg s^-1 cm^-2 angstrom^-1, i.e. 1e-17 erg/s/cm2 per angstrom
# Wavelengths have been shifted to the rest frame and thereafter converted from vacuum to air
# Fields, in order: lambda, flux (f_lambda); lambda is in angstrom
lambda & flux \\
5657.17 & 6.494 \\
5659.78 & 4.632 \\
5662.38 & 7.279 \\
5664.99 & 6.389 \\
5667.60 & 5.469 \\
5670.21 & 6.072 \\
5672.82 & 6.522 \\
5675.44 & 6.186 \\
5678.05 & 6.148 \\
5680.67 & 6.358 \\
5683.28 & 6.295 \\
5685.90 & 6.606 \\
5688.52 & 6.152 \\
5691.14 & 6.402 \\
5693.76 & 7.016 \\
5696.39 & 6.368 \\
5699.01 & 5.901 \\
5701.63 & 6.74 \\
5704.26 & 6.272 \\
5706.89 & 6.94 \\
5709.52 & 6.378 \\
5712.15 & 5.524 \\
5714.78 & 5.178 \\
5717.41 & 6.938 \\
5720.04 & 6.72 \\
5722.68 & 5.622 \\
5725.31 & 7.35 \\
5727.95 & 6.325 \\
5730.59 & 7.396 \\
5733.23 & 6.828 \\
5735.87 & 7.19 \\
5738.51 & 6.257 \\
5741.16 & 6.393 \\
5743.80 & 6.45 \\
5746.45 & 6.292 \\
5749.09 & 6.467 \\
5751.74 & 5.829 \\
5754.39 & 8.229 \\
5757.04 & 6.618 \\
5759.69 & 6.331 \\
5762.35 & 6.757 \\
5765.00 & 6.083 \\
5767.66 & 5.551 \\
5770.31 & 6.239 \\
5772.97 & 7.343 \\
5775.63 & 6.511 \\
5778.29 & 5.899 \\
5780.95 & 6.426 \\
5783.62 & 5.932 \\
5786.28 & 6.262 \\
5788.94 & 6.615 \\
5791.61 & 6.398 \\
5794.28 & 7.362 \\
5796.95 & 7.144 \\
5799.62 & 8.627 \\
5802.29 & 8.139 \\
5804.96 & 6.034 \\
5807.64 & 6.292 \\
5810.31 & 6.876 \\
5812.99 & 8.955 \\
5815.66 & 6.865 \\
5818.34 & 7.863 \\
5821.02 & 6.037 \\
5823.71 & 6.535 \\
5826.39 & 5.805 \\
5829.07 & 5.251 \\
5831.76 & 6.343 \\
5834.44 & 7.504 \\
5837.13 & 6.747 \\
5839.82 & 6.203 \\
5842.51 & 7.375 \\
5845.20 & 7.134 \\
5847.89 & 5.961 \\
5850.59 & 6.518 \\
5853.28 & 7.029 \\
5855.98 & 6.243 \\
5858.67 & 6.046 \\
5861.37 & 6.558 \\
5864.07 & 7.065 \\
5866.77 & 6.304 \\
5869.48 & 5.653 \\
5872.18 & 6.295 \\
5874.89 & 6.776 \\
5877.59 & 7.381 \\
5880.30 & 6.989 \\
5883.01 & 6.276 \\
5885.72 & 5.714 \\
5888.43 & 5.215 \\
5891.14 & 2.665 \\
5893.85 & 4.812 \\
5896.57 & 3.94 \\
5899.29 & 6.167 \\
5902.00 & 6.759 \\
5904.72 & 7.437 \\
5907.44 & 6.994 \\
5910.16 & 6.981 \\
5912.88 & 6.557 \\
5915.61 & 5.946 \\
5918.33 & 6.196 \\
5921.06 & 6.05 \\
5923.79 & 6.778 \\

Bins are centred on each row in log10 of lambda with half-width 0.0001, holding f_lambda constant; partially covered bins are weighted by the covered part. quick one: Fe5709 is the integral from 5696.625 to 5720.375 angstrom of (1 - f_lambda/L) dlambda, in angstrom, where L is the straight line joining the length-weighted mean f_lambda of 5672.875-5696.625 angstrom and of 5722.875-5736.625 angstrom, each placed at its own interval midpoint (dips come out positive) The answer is 1.38 angstrom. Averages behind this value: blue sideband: 6.4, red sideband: 6.9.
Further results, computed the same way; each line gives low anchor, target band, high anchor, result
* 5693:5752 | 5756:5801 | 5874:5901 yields -3.2 angstrom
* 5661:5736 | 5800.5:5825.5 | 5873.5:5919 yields -3.5 angstrom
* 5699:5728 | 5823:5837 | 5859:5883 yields 0.4 angstrom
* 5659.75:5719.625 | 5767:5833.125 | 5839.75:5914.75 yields -4.6 angstrom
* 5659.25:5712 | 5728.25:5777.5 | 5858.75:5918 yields -2.6 angstrom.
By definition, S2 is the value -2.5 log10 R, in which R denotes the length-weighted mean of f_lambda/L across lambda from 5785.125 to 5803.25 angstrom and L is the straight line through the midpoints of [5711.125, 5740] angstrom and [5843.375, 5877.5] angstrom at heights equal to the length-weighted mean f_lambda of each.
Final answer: -0.11 mag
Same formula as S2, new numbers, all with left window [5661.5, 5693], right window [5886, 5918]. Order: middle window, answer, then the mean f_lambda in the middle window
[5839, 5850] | -0.13 mag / 6.68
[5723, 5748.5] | -0.08 mag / 6.67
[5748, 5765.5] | -0.09 mag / 6.64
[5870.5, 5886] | -0.13 mag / 6.61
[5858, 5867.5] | -0.12 mag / 6.54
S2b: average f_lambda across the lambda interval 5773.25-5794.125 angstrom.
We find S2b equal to 6.4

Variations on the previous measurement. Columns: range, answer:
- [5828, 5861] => 6.54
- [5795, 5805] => 7.67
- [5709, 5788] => 6.45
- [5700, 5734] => 6.47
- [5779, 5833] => 6.78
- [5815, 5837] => 6.53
